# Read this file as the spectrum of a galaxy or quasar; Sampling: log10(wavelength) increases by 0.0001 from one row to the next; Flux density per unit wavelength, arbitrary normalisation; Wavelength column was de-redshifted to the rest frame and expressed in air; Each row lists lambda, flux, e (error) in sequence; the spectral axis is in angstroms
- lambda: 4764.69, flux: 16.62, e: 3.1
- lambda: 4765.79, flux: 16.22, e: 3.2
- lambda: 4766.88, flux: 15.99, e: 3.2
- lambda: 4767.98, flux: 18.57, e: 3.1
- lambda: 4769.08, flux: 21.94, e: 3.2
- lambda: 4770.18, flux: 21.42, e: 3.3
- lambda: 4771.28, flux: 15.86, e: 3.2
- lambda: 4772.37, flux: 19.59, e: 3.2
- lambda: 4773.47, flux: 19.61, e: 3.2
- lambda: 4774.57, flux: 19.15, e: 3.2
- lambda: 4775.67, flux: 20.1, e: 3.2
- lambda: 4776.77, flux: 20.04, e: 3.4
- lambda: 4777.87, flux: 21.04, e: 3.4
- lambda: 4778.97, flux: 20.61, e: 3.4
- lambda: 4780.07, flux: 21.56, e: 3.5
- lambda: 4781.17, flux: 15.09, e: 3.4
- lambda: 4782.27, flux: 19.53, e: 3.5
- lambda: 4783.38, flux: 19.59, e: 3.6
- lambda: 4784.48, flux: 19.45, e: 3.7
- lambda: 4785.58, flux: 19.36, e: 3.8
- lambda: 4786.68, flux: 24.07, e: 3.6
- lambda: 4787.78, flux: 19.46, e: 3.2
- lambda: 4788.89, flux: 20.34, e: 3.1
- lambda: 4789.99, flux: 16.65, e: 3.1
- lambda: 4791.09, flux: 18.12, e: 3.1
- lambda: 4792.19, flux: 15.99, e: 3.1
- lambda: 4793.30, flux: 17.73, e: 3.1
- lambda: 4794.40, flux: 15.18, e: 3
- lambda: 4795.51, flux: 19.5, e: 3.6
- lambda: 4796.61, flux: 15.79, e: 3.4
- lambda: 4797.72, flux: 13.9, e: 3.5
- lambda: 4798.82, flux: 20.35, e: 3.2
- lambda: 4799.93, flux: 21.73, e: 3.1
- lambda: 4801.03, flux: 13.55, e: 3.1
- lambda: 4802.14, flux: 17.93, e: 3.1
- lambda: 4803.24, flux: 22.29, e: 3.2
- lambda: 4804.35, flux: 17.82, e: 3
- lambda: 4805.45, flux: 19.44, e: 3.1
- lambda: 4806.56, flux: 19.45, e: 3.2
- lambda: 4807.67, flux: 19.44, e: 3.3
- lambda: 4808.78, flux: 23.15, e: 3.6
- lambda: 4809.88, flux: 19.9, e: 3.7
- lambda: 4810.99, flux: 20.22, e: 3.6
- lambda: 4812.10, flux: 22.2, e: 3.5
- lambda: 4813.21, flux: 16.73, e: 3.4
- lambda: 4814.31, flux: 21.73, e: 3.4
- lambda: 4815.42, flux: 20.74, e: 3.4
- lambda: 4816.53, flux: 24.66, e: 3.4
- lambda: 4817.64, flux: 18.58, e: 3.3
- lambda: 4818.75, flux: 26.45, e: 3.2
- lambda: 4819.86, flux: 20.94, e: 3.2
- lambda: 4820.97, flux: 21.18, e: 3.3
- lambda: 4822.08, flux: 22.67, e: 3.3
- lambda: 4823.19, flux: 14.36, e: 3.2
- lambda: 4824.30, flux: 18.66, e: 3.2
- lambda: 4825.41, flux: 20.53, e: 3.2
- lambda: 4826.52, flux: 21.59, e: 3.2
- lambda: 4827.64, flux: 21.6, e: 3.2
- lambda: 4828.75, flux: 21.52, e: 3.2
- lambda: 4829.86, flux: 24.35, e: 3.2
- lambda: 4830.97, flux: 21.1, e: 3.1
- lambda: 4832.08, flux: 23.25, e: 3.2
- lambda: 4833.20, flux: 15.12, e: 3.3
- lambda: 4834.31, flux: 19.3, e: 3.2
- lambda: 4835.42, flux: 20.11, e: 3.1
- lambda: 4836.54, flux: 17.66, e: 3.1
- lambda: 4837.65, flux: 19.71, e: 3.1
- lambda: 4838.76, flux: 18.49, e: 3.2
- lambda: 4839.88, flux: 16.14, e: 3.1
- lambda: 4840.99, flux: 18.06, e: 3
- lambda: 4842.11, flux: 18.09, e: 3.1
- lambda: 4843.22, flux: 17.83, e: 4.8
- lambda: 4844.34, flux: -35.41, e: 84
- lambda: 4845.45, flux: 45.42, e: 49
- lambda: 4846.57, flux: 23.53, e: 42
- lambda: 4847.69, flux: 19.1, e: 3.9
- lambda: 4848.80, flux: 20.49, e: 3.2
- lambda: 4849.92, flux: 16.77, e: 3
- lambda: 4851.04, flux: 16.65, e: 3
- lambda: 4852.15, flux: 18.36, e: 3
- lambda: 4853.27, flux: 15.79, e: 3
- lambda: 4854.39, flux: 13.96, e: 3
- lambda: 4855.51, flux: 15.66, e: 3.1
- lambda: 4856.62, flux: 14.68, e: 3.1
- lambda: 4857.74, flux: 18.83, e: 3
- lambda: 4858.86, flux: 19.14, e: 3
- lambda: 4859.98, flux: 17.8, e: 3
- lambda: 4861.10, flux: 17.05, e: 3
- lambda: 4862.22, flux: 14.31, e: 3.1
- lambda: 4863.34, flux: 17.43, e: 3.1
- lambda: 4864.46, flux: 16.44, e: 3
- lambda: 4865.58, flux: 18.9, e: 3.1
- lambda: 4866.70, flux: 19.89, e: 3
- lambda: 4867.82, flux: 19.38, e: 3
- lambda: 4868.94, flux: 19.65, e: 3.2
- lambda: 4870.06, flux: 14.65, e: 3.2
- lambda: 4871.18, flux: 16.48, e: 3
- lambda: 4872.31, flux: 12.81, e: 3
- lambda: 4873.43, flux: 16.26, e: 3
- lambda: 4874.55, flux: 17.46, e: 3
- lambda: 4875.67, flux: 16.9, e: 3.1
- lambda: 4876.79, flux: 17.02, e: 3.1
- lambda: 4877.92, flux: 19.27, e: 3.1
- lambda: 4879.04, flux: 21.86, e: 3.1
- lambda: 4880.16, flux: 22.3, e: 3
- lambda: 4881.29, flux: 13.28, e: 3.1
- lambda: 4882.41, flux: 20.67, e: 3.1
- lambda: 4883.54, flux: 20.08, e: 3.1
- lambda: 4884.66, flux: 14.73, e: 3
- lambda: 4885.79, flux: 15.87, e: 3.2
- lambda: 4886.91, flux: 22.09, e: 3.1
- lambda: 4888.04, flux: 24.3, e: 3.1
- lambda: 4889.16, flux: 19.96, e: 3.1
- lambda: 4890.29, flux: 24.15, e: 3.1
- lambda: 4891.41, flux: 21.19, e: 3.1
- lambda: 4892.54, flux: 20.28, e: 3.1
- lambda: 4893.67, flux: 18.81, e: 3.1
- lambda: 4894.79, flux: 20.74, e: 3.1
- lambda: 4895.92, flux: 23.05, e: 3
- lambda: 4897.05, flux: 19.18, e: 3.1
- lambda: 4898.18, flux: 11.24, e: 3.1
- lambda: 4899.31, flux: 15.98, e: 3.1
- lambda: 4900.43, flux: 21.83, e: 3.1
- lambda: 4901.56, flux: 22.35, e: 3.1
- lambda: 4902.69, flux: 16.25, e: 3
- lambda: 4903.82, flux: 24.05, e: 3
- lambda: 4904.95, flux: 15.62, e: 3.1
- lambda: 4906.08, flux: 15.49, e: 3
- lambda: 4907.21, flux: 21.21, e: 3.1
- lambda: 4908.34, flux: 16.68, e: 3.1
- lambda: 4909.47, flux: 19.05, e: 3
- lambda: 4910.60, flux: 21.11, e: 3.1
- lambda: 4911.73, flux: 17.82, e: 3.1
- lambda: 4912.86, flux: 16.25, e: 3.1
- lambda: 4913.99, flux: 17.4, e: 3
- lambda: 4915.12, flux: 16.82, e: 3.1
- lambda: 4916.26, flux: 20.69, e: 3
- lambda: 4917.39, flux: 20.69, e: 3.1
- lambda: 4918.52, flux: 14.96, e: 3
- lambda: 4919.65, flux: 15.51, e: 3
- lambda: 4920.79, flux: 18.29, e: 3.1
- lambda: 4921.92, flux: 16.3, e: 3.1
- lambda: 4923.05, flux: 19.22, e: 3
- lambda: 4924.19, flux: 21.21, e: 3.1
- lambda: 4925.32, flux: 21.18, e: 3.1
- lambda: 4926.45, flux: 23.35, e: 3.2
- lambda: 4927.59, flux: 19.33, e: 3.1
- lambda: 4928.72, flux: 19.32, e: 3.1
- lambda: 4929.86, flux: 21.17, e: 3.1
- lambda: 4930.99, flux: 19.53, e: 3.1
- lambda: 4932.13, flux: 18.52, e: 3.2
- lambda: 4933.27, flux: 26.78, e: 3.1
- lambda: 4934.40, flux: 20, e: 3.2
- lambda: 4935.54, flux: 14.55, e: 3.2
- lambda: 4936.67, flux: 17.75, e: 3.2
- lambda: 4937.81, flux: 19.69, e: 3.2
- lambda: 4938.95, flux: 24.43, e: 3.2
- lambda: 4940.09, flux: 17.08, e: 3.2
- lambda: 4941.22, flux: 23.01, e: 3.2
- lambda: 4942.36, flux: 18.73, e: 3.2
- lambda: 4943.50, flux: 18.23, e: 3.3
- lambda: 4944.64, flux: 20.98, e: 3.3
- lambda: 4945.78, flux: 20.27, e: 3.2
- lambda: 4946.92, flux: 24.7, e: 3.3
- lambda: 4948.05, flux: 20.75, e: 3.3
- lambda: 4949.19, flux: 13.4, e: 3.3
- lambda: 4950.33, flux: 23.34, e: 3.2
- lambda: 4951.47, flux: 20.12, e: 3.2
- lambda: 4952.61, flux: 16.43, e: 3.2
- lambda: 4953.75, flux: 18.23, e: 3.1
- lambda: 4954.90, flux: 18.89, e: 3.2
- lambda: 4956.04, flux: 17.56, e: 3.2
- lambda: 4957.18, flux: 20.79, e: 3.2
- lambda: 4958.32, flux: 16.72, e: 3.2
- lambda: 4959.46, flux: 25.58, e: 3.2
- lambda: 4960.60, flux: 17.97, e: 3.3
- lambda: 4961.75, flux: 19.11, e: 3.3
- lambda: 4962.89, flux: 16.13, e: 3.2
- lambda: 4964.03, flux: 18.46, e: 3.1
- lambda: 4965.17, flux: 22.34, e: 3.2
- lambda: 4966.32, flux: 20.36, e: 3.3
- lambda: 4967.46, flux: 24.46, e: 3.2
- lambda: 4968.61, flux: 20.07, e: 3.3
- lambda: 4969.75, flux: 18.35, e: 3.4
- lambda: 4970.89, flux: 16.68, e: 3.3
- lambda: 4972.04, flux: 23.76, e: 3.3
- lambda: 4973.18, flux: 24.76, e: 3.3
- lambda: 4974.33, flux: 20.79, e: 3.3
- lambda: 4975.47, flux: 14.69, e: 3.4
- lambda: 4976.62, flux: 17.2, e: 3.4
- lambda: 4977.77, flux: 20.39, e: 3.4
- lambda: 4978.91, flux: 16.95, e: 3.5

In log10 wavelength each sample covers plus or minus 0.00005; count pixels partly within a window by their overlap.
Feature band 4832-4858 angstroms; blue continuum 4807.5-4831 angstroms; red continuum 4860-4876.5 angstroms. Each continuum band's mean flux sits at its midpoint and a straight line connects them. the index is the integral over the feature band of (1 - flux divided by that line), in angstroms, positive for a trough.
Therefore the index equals 2.8 angstroms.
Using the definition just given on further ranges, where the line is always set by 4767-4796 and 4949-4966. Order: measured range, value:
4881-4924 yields 0.73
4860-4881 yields 1.68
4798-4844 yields -1.23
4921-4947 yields -1.33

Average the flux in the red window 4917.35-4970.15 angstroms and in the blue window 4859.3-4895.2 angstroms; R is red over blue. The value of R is 1.06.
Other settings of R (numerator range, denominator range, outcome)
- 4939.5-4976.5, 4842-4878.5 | 1.18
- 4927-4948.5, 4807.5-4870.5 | 1.08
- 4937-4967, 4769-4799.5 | 1.04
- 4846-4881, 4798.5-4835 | 0.87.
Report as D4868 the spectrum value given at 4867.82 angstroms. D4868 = 19.38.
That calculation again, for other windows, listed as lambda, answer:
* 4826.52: 21.59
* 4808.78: 23.15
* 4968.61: 20.07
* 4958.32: 16.72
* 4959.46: 25.58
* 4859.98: 17.8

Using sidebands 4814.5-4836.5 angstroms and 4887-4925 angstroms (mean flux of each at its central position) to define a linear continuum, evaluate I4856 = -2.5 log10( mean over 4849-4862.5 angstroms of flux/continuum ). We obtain 0.20 mag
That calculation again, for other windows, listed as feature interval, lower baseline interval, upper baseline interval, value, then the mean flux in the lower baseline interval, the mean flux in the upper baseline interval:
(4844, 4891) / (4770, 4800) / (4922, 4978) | 0.10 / 18.9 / 19.9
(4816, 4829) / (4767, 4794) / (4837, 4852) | -0.20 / 19.3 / 16.6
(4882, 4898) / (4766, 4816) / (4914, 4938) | -0.05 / 19.1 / 19.2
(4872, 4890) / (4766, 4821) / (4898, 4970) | 0.04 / 19.4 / 19.3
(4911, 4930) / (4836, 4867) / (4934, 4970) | 0.00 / 16.8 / 19.6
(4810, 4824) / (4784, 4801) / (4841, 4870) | -0.17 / 18.4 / 16.8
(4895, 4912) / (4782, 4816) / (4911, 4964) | 0.03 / 19.1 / 19.3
